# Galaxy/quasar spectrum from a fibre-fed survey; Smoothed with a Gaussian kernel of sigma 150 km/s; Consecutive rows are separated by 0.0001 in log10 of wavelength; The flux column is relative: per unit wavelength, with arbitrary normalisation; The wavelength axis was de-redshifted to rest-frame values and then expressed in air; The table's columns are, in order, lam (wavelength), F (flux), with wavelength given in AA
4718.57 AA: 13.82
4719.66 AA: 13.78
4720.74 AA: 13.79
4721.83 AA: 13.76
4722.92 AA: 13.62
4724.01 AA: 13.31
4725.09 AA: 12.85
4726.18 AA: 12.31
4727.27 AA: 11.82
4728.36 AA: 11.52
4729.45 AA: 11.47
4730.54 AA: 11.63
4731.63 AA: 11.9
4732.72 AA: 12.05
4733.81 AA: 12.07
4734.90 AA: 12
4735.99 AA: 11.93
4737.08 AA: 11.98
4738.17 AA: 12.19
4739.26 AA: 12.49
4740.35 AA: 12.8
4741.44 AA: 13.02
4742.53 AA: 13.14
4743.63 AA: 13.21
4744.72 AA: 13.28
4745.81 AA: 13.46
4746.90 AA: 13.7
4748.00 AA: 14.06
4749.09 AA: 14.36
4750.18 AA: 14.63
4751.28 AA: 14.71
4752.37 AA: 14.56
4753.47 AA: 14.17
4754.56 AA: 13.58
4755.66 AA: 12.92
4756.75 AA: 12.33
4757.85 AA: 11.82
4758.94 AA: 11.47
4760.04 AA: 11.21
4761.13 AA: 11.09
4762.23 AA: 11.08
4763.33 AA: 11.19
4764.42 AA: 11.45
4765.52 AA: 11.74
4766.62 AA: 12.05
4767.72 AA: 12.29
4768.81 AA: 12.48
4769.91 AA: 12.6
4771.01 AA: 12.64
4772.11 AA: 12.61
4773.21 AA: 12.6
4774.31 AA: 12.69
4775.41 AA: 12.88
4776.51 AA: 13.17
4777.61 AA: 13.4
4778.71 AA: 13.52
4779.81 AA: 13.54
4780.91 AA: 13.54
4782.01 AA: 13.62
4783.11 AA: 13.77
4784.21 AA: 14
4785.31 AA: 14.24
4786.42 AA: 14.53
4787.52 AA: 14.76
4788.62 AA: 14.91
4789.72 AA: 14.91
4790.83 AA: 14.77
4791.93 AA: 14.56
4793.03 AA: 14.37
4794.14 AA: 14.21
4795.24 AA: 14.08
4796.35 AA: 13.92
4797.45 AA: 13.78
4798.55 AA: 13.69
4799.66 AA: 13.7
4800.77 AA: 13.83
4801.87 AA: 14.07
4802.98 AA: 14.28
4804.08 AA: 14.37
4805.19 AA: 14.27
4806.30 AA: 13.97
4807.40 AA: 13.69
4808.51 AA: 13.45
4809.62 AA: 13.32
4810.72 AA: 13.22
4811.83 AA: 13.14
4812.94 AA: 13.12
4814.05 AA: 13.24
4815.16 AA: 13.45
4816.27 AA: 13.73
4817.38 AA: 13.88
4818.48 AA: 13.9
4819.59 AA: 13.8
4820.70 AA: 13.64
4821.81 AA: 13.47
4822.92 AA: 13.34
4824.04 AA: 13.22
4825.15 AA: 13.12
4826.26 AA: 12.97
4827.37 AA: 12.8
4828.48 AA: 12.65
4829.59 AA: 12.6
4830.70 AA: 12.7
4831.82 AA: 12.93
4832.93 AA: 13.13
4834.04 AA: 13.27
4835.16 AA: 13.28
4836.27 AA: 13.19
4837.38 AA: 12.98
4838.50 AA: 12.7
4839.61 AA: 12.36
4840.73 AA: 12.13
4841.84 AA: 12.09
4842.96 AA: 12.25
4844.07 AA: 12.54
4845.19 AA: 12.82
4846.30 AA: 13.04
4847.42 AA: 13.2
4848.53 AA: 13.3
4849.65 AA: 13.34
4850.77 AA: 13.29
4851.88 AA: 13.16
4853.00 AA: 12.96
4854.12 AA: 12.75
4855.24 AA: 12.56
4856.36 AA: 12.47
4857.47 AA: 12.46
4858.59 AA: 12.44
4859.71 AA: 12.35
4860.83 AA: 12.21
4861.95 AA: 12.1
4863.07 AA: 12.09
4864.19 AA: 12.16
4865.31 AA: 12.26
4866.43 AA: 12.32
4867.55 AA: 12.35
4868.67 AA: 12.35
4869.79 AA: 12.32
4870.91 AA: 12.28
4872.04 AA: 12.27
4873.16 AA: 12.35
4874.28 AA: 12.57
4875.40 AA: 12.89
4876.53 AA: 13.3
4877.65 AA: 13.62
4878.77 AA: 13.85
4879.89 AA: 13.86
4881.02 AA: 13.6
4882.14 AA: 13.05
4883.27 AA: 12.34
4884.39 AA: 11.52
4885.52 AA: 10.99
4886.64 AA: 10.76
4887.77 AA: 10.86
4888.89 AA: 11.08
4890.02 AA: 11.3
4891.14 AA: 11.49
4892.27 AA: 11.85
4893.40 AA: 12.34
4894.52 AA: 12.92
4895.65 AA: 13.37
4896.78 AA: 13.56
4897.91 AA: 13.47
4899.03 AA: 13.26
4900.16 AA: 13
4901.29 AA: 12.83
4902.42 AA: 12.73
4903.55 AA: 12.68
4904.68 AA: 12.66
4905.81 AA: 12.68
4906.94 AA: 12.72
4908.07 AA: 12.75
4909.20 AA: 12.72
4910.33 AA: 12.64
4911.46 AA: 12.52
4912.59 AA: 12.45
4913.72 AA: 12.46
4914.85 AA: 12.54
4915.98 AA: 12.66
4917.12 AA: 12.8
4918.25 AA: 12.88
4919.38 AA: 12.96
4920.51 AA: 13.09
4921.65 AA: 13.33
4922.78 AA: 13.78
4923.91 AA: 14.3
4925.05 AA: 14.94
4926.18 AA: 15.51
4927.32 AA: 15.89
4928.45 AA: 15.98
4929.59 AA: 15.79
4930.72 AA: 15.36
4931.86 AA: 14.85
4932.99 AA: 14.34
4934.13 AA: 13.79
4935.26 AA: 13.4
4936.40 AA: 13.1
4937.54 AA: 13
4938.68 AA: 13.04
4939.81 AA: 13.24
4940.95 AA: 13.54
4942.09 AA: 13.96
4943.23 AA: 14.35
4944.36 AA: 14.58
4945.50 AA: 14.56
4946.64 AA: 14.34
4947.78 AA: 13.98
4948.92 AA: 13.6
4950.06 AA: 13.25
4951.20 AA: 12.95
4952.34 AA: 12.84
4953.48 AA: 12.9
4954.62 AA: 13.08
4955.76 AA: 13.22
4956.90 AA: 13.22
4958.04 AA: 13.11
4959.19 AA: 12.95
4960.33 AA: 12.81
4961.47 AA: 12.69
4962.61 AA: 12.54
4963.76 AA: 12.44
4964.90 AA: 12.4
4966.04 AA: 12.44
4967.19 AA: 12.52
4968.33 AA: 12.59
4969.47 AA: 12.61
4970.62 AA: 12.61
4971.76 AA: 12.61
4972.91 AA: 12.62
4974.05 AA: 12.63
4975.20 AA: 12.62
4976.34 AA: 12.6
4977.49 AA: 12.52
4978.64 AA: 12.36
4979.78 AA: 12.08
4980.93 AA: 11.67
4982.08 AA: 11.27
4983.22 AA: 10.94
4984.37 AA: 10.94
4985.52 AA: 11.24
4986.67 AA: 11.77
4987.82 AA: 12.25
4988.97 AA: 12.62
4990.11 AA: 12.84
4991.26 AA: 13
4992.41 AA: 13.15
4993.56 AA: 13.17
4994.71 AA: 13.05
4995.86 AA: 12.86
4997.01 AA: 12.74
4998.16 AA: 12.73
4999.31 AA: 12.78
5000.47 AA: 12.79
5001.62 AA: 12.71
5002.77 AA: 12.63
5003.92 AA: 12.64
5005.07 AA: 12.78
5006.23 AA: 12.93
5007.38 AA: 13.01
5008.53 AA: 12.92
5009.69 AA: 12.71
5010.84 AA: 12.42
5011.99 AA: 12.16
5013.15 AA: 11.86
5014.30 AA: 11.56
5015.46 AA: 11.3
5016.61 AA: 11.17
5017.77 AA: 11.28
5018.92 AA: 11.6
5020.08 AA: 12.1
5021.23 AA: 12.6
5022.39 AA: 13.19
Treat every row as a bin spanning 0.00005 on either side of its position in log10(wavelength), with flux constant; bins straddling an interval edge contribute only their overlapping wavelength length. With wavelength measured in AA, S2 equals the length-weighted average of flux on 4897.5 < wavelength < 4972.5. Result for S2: 13.3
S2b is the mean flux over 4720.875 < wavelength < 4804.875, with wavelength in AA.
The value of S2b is 13.1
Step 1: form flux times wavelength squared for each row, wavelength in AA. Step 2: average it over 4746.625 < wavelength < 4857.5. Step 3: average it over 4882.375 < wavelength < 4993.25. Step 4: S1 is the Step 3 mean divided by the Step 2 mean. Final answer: 1.0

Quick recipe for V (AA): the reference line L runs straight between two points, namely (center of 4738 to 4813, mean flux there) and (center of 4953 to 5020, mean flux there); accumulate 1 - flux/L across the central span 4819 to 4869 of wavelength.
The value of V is 1.0 AA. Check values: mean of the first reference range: 13.3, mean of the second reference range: 12.4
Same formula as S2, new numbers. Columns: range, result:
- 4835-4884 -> 12.7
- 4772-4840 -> 13.6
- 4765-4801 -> 13.6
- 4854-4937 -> 12.9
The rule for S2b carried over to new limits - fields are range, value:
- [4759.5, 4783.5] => 12.5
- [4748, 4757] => 14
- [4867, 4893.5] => 12.3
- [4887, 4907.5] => 12.5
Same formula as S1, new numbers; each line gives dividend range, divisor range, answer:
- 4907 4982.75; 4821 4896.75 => 1.09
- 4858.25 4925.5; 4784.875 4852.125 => 0.97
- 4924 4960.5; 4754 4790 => 1.16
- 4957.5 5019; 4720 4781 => 1.08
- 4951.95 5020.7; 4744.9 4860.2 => 1.01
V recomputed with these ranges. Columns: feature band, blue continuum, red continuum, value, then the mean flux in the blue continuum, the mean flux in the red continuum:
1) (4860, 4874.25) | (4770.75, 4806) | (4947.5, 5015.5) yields 1.1 AA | 13.9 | 12.6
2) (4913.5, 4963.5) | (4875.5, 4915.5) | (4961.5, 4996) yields -4.8 AA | 12.6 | 12.4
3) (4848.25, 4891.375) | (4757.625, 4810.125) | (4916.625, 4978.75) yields 3.0 AA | 13.3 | 13.5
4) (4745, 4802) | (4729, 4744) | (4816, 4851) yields -3.4 AA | 12.3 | 13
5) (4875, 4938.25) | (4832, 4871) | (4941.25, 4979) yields -1.3 AA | 12.7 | 13.1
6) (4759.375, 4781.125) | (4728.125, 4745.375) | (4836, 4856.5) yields 0.2 AA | 12.3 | 12.8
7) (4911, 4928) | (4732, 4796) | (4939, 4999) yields -0.8 AA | 13.1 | 12.8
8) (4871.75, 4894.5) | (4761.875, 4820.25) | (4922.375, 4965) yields 2.3 AA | 13.5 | 13.8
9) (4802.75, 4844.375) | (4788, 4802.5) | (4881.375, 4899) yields 1.2 AA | 14.2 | 12.1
